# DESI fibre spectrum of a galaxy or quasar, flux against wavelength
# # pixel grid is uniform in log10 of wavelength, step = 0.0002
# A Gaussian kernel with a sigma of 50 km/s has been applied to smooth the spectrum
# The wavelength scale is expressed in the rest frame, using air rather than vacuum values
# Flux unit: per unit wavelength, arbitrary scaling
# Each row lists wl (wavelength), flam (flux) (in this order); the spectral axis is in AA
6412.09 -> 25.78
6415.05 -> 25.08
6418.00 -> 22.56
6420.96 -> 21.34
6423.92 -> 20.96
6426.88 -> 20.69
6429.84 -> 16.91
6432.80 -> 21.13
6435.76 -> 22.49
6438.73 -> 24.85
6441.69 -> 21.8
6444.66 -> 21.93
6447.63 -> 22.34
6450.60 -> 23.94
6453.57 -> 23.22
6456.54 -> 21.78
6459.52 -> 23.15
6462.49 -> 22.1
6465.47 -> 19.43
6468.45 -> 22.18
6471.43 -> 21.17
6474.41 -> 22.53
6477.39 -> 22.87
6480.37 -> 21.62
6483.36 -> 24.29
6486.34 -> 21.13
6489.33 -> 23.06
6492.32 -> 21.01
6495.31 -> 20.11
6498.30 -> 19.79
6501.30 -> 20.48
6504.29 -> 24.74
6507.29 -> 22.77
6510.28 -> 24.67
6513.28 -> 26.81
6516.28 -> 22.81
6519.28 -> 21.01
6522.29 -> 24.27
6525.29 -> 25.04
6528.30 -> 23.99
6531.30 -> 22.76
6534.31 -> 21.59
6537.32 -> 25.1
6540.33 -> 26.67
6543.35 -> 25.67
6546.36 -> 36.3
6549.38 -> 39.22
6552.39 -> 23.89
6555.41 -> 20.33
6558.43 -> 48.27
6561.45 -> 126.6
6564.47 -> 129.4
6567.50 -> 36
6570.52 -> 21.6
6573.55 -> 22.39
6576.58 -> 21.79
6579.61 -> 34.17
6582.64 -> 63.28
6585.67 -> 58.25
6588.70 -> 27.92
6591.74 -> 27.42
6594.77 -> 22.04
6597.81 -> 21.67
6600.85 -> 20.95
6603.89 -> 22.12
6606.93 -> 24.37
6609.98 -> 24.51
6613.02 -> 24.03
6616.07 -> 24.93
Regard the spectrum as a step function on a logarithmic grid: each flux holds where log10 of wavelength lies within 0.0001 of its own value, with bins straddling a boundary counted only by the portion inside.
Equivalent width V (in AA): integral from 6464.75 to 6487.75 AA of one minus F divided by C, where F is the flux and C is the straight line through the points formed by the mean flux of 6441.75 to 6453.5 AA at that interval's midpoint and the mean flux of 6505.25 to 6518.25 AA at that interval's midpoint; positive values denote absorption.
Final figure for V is 1.3 AA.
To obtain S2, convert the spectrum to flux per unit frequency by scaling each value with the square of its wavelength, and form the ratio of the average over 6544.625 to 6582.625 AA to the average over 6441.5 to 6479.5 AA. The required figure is 2.2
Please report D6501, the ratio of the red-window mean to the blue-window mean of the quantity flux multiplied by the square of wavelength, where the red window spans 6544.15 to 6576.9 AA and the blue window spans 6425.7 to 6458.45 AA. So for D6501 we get 2.28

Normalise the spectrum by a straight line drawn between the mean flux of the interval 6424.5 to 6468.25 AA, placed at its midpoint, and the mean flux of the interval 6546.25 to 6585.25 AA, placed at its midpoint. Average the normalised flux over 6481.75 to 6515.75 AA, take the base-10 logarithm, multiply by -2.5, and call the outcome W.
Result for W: 0.43 mag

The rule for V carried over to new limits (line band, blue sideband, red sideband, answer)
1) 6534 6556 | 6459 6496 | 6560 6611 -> 3.98 AA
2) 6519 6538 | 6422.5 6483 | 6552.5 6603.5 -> 6.08 AA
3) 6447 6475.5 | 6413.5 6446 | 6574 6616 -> 1.38 AA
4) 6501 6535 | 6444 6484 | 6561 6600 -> 9.32 AA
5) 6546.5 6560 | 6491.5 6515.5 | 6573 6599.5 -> -2.08 AA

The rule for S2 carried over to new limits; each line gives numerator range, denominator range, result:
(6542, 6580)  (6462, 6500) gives 2.16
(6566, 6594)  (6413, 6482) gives 1.63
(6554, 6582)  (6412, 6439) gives 2.47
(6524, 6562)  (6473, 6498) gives 1.56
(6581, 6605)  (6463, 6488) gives 1.57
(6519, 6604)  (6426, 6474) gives 1.72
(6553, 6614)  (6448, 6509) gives 1.85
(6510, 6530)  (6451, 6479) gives 1.11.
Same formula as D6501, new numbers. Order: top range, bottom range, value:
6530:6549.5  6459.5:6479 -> 1.29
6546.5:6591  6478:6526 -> 2.13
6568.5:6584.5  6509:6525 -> 1.42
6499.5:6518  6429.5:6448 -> 1.10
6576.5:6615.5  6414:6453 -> 1.45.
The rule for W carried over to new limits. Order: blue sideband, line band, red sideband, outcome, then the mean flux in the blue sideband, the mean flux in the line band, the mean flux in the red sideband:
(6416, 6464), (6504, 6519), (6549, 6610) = 0.285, 22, 24.1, 40.2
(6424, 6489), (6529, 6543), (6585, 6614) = 0.015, 22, 24.2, 26.5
